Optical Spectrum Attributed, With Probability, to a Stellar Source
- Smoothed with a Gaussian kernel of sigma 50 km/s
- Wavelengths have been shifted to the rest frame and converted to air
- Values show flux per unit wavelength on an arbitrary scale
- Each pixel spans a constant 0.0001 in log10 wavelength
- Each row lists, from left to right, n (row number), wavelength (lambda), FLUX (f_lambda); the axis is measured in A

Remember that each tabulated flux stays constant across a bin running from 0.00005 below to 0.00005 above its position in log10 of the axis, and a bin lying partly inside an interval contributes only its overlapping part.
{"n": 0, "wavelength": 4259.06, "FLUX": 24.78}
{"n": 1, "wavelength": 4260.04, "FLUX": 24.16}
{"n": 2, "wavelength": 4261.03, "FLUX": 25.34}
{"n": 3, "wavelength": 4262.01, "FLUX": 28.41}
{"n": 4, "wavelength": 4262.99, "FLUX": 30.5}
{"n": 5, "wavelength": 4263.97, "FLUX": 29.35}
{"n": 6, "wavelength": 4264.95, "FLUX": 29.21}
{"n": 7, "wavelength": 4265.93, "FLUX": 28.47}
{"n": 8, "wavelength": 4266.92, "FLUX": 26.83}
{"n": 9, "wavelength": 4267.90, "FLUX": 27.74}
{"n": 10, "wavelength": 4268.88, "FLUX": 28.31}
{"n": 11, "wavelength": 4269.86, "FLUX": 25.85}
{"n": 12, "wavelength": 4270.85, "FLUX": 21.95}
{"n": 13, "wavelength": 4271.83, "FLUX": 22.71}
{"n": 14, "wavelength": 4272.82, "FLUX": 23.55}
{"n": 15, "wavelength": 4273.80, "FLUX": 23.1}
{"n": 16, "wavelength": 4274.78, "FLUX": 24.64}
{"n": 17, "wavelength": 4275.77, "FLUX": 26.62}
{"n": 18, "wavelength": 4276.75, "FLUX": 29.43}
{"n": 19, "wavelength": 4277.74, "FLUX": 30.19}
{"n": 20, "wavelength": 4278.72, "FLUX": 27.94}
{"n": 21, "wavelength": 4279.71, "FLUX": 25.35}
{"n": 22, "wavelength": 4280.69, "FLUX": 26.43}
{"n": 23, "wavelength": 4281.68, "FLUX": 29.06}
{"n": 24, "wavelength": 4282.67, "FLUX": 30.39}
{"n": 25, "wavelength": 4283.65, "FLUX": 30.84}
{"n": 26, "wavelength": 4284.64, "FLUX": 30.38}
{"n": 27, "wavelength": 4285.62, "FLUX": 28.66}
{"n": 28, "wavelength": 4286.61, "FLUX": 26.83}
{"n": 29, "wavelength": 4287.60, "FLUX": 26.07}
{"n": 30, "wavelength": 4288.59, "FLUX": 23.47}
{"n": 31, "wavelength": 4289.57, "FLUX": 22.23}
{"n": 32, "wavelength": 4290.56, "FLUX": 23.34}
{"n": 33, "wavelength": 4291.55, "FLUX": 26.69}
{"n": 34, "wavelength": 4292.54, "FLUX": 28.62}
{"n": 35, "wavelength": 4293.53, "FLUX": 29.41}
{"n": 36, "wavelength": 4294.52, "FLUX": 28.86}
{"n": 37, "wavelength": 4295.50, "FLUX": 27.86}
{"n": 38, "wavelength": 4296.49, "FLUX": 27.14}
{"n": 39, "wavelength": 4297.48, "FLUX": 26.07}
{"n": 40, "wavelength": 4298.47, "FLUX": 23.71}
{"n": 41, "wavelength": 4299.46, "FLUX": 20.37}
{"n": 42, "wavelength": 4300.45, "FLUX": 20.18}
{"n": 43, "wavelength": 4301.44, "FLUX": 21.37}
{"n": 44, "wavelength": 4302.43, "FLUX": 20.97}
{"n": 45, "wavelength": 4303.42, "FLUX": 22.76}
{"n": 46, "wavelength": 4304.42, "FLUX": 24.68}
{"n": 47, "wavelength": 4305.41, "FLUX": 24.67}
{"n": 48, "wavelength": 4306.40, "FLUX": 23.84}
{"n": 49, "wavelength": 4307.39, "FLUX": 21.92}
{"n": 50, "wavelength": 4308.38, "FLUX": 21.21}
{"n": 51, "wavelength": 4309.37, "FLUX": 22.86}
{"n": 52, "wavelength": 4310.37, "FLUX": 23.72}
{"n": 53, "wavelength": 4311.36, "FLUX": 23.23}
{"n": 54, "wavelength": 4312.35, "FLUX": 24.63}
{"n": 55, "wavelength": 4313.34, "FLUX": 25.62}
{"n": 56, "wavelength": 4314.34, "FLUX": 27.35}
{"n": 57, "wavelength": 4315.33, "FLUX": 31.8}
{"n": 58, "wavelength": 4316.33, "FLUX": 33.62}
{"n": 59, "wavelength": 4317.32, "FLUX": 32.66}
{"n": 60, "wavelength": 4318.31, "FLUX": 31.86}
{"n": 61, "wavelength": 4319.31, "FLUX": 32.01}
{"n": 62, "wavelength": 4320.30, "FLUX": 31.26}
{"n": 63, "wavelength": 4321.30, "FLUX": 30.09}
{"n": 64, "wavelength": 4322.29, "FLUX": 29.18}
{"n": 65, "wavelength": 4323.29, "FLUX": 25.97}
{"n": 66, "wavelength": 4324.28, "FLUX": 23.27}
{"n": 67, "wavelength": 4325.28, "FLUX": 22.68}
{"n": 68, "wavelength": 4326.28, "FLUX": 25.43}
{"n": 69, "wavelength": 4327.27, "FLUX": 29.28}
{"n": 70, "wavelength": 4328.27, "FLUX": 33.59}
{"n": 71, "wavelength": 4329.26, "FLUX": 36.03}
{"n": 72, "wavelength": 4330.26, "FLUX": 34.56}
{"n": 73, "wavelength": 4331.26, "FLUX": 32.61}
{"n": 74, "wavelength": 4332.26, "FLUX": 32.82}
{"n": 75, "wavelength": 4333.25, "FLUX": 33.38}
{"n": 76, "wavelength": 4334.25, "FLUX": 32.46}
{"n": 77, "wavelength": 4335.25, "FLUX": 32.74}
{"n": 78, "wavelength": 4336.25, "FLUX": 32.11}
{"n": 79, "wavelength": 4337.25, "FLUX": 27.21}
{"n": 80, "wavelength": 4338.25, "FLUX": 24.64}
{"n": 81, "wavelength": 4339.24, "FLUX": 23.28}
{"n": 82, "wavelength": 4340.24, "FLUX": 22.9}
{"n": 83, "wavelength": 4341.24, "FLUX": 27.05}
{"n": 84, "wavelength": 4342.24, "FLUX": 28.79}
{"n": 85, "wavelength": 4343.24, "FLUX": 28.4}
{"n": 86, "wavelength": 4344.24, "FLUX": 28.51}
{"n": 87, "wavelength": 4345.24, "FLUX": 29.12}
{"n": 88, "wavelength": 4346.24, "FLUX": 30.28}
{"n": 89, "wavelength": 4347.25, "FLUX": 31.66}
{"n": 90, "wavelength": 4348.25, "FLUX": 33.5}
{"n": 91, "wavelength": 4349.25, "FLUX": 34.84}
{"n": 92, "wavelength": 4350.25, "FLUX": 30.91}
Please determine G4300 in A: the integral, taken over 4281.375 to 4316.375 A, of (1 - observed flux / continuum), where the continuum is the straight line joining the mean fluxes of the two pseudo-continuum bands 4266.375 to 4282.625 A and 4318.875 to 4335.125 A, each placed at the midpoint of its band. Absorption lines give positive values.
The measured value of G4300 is 3.22 A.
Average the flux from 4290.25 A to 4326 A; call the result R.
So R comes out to 26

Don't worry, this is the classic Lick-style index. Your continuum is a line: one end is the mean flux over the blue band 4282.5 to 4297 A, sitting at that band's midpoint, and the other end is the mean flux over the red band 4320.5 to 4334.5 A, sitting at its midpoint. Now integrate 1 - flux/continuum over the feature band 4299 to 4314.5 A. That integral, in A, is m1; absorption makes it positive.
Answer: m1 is 3.0 A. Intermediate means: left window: 27.3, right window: 30.1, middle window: 23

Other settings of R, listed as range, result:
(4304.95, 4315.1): 24.1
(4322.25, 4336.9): 30.4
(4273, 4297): 27.2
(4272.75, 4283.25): 27.2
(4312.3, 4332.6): 29.9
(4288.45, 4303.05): 24.7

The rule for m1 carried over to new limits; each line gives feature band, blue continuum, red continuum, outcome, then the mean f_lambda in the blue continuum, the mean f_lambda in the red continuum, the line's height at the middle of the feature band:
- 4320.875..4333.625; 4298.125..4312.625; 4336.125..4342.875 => -2.48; 22.6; 26.3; 25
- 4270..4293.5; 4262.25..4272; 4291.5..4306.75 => -0.35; 27.3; 24.8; 26.1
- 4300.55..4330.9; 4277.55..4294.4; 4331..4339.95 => 2.03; 27.4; 29.9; 28.9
